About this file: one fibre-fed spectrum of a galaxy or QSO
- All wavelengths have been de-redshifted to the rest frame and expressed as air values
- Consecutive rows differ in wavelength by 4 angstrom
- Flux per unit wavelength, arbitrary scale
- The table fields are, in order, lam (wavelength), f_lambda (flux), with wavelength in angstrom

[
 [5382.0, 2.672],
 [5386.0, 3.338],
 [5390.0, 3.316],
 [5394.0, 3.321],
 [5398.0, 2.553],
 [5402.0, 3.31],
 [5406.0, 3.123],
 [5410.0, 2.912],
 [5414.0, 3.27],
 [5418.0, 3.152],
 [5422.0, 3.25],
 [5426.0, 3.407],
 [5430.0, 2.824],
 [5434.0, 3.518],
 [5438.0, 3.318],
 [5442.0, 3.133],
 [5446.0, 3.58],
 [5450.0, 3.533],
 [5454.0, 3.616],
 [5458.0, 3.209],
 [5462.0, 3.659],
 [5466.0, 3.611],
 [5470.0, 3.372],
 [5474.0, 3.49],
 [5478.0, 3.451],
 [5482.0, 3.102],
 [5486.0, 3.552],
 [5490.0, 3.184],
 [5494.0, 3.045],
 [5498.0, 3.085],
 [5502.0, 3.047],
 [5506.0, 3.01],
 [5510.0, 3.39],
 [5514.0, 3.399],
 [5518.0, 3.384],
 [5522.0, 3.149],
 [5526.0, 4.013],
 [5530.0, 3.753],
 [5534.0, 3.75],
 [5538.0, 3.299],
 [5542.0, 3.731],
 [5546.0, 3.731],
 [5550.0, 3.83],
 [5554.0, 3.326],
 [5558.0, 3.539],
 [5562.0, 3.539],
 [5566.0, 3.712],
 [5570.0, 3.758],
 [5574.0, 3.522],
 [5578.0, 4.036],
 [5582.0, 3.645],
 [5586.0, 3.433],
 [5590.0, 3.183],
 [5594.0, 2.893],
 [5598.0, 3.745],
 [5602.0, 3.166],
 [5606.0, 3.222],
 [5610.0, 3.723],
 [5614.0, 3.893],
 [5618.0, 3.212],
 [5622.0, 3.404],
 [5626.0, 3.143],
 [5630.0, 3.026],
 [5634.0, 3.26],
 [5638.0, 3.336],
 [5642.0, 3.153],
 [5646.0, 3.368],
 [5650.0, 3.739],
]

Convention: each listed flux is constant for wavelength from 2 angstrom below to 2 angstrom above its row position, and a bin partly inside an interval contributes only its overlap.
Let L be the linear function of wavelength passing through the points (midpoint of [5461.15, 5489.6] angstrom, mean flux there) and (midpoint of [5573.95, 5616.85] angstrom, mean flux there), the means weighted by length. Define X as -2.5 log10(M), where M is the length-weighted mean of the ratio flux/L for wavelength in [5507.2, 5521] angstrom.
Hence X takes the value 0.033 mag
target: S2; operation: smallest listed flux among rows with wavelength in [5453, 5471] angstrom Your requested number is 3.209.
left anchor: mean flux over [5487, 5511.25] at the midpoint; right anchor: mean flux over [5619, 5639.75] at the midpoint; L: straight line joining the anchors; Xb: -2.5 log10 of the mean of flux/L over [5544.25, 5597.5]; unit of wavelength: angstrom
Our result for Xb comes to -0.12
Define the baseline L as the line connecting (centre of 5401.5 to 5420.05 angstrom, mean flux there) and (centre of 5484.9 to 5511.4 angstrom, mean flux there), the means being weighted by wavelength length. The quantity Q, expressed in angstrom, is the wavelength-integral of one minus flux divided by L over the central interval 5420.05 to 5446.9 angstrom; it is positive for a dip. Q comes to -1.1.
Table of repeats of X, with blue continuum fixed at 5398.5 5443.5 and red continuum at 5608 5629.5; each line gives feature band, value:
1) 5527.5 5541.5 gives -0.093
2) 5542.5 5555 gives -0.098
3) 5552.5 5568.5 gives -0.055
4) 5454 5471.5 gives -0.080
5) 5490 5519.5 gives 0.034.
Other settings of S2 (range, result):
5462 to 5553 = 3.01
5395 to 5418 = 2.553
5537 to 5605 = 2.893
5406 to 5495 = 2.824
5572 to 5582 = 3.522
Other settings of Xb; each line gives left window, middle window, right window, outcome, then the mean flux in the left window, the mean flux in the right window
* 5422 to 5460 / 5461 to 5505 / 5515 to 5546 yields 0.046 mag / 3.34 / 3.59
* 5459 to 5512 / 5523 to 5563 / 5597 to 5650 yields -0.097 mag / 3.31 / 3.36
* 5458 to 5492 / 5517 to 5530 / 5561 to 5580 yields 0.003 mag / 3.41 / 3.72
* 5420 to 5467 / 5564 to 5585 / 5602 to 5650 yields -0.111 mag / 3.38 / 3.35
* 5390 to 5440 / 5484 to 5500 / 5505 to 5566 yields 0.061 mag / 3.17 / 3.54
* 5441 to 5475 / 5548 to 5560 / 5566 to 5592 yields 0.004 mag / 3.48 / 3.61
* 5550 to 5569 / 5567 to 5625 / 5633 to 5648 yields -0.014 mag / 3.57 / 3.28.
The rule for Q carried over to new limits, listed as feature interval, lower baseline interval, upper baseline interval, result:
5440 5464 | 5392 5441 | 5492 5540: -1.6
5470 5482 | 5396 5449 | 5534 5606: -0.3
